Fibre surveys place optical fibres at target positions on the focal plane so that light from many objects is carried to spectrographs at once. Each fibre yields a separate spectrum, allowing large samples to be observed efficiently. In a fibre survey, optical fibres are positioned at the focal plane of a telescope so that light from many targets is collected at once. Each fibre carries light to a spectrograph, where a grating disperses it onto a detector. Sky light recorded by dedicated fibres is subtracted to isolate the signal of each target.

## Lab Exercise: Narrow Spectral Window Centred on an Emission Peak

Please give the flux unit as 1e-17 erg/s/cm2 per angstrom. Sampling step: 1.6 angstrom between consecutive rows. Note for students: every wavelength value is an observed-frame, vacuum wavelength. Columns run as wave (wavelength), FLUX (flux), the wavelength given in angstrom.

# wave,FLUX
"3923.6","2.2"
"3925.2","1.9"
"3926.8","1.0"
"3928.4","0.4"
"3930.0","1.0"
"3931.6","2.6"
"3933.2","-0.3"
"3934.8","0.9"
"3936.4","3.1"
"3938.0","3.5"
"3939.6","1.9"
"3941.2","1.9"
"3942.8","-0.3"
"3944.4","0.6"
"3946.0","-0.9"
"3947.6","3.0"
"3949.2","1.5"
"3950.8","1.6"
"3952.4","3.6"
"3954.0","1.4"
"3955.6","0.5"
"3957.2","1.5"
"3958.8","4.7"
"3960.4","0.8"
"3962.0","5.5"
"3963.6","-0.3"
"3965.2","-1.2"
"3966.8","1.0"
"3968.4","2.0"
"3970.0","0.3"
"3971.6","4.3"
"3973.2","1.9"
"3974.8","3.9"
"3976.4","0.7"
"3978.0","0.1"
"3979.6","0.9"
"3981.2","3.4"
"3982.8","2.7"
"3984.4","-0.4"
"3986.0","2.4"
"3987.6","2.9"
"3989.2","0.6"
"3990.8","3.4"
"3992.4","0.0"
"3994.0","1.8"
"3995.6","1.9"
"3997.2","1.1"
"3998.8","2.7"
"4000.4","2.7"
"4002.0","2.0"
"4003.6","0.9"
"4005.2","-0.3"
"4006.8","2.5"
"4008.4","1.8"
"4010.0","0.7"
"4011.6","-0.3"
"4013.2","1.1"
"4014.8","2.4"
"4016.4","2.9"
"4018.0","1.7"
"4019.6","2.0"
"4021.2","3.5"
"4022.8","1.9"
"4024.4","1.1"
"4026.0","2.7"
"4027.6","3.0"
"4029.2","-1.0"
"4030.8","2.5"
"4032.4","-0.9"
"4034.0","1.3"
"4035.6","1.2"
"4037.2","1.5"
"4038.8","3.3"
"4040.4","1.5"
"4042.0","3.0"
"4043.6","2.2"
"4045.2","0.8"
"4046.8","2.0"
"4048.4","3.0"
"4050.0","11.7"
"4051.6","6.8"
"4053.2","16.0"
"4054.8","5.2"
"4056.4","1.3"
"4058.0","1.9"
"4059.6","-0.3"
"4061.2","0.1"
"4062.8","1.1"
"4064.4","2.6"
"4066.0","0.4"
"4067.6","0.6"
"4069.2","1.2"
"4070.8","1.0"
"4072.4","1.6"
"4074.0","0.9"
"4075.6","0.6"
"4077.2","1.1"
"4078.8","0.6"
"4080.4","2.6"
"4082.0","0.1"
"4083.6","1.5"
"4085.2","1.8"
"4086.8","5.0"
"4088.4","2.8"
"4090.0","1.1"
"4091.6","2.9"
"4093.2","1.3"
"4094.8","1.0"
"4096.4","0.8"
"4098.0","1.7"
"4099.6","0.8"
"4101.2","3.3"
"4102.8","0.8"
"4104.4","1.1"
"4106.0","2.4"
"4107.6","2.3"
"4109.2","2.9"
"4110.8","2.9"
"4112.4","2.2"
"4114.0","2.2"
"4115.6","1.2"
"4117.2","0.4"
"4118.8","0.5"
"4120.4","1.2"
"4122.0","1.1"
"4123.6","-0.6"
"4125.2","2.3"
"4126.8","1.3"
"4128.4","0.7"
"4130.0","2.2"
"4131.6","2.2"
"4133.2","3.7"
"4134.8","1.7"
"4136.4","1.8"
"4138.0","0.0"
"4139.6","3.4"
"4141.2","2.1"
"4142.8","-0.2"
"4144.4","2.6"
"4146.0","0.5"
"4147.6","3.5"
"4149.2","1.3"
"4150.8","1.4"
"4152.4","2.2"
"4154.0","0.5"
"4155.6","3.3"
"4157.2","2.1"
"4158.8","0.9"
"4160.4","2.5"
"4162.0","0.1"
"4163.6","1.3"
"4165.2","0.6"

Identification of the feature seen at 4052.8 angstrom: [O II] 3727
